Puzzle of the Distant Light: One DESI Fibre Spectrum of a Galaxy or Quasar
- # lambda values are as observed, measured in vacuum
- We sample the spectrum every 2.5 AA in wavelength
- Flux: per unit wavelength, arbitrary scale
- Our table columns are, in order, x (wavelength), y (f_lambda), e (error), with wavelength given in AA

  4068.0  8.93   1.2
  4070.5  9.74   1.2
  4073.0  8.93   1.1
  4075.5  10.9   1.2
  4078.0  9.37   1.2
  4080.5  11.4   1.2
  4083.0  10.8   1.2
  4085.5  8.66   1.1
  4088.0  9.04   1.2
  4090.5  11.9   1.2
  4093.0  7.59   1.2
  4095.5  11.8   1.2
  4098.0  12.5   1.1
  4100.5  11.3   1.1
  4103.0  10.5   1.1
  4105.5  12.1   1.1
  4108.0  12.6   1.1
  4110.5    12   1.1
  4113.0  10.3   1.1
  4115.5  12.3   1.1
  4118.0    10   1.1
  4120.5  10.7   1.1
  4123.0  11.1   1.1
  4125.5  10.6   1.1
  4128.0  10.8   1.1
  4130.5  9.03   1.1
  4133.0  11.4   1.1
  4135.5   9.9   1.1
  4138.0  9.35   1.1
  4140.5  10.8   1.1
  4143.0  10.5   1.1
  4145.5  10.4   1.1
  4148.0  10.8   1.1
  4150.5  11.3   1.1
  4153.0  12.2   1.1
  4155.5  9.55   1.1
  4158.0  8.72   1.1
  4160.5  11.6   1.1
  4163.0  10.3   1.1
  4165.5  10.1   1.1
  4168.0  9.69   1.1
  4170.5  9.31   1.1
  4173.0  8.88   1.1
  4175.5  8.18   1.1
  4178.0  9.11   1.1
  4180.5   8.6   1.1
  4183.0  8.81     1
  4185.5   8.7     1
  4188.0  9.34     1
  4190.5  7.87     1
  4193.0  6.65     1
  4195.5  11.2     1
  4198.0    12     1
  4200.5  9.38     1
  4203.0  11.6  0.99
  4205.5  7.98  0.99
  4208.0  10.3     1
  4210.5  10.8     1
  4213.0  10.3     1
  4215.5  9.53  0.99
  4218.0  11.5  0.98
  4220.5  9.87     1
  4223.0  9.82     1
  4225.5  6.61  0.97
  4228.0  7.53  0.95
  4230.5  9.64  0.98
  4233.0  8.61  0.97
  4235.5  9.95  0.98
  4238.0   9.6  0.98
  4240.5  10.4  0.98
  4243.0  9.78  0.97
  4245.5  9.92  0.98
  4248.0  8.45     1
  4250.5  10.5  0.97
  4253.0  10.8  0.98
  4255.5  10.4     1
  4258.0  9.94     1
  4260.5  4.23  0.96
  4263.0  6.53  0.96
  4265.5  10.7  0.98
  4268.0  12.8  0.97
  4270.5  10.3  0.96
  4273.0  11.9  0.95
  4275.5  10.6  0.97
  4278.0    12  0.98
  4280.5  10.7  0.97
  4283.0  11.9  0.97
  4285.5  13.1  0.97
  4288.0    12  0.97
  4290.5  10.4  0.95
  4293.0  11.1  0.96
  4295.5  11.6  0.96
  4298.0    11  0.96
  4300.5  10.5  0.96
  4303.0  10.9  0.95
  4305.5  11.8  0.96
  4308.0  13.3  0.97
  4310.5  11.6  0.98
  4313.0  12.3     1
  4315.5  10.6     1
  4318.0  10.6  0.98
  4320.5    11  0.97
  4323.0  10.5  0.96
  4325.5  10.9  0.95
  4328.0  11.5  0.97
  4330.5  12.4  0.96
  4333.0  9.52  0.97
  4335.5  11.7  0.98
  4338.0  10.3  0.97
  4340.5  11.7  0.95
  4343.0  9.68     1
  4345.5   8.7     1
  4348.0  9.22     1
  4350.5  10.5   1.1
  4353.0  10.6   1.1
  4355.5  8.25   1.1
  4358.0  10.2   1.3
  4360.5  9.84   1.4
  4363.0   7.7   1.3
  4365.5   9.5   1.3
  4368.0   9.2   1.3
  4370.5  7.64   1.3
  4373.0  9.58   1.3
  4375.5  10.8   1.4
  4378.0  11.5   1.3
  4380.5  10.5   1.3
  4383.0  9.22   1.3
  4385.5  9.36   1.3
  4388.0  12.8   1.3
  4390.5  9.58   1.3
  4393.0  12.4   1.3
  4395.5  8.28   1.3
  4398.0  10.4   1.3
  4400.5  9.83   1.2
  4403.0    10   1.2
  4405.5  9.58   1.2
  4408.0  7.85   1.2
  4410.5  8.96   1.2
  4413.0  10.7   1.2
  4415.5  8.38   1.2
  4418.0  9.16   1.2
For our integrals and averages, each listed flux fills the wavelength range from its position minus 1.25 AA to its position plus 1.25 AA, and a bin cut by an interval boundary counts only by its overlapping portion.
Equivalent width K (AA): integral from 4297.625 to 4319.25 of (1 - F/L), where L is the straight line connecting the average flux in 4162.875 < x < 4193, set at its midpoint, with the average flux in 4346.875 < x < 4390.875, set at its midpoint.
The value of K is -4.3 AA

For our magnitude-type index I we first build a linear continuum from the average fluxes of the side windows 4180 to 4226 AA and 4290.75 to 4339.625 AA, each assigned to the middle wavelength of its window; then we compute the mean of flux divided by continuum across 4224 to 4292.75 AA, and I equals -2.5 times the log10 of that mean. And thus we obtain 0.04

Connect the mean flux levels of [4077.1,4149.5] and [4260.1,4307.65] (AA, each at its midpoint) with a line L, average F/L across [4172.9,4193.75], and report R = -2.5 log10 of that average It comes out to 0.26 mag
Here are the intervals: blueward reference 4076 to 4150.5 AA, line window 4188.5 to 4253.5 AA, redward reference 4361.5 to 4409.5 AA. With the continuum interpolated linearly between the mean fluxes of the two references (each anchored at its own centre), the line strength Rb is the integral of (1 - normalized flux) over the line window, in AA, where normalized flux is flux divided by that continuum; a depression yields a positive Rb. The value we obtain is 4.4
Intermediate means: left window 10.7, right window 9.77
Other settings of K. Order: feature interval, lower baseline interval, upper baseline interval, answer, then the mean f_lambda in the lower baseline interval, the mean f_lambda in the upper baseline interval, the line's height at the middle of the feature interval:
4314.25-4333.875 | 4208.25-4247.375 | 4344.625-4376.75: -3.1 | 9.59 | 9.37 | 9.43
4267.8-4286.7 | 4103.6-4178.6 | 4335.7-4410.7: -2.8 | 10.5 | 9.83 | 10.1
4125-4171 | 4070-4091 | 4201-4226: -1.7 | 10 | 9.91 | 9.97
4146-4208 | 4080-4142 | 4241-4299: 5.5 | 10.7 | 10.5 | 10.6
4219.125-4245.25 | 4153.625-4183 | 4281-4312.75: 3.3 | 9.49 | 11.6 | 10.5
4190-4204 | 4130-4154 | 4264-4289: 1.4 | 10.6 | 11.5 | 11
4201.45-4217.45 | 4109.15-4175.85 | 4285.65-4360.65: 0.7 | 10.4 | 10.9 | 10.6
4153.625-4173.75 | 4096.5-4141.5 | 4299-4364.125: 1.9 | 11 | 10.6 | 10.9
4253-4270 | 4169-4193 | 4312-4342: 1.2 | 8.66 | 11.1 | 9.98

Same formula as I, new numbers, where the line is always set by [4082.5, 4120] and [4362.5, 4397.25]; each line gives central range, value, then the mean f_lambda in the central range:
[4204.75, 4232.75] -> 0.11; 9.44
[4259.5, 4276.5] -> 0.07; 9.64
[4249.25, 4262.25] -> 0.14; 9.07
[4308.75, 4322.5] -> -0.11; 11.3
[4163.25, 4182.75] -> 0.16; 9.17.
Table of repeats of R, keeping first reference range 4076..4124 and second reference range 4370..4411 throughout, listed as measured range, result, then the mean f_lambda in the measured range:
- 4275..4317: -0.13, 11.5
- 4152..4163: 0.02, 10.5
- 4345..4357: 0.06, 9.52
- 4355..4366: 0.10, 9.13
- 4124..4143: 0.05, 10.3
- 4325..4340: -0.10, 11.1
